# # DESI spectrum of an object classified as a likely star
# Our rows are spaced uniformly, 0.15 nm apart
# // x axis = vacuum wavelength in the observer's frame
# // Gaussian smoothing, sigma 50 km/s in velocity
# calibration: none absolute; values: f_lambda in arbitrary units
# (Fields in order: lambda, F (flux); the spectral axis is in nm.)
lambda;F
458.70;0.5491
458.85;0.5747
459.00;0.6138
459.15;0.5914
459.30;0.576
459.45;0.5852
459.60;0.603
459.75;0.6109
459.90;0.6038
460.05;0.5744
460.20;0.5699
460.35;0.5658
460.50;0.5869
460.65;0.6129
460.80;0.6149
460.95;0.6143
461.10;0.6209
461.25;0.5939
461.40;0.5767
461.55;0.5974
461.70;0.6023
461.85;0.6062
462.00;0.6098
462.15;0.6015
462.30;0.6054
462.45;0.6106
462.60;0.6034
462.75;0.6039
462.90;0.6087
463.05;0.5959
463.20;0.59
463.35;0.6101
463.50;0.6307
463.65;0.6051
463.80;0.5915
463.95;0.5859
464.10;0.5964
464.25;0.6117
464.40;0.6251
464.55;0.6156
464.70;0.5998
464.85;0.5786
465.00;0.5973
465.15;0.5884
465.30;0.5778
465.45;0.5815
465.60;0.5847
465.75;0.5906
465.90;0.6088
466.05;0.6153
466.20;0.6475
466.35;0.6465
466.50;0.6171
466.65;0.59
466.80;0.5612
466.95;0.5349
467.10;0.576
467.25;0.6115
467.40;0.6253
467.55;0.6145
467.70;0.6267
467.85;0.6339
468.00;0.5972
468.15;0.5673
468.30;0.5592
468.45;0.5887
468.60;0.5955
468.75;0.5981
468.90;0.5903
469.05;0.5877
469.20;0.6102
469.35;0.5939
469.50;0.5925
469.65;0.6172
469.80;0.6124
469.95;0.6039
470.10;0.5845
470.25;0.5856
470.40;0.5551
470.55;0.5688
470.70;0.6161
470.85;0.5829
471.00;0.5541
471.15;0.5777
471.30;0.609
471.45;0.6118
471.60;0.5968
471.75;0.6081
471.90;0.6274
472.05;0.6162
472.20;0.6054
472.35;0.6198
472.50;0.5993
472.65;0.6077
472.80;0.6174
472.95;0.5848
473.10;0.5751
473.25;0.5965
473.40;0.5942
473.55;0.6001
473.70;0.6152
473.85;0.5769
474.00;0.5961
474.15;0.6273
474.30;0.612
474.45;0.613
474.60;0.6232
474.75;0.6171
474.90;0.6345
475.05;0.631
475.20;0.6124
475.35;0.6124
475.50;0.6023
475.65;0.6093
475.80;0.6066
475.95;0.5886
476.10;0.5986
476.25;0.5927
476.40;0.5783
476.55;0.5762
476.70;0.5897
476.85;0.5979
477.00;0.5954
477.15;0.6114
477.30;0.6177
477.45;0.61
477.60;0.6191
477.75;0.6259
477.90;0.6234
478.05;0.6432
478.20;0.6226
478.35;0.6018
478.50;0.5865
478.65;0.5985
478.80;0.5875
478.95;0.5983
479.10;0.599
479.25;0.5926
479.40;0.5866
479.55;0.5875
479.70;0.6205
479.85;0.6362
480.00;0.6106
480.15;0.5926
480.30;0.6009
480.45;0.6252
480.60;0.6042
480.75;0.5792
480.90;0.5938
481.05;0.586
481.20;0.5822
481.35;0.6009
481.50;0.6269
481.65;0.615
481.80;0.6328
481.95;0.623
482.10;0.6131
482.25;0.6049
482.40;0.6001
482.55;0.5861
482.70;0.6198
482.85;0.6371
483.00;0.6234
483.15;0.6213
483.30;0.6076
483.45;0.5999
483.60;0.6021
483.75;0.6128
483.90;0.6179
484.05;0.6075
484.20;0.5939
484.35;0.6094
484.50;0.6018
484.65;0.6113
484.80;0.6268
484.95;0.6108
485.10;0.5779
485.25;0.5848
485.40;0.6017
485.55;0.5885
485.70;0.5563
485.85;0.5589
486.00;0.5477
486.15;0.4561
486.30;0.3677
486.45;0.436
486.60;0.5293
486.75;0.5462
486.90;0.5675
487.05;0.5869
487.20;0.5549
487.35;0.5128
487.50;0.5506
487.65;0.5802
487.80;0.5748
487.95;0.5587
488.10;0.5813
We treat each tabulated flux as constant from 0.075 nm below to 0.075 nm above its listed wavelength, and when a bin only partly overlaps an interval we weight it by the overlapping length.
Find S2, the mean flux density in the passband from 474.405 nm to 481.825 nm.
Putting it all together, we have 0.606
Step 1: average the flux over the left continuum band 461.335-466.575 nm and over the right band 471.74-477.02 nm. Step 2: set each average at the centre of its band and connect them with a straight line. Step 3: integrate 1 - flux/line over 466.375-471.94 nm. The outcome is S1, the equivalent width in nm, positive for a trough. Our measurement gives 0.09 nm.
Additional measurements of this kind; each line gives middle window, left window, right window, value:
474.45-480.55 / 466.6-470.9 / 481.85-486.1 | -0.095 nm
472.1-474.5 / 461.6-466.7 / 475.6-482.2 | 0.006 nm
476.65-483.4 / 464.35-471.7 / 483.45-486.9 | -0.378 nm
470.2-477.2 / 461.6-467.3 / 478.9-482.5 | 0.025 nm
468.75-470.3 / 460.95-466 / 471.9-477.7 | 0.013 nm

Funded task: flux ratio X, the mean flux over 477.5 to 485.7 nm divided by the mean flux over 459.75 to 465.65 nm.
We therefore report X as 1.0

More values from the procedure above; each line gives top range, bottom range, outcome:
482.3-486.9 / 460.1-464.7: 0.96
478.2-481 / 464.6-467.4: 1.01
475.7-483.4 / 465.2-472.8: 1.01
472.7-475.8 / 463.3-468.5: 1.01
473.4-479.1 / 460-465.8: 1.01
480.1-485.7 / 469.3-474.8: 1.01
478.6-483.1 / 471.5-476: 1.00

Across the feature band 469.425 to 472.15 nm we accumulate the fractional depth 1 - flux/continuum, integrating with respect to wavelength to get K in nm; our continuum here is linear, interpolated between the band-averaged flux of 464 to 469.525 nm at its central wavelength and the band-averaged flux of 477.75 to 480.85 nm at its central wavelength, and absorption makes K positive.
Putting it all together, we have 0.022 nm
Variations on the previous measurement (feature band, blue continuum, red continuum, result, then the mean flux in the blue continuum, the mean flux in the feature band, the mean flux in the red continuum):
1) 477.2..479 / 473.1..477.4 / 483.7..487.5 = -0.06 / 0.604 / 0.611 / 0.562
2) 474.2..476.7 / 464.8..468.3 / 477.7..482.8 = -0.01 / 0.598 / 0.606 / 0.606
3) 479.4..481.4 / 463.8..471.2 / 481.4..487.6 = -0.06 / 0.596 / 0.601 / 0.581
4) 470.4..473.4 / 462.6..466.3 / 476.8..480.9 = 0.03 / 0.602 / 0.597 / 0.606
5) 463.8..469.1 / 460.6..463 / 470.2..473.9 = 0.03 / 0.605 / 0.598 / 0.596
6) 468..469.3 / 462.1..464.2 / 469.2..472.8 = 0.03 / 0.603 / 0.588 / 0.598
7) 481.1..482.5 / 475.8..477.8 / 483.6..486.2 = -0.04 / 0.6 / 0.61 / 0.588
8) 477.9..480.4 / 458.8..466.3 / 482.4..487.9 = -0.10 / 0.6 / 0.605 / 0.574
